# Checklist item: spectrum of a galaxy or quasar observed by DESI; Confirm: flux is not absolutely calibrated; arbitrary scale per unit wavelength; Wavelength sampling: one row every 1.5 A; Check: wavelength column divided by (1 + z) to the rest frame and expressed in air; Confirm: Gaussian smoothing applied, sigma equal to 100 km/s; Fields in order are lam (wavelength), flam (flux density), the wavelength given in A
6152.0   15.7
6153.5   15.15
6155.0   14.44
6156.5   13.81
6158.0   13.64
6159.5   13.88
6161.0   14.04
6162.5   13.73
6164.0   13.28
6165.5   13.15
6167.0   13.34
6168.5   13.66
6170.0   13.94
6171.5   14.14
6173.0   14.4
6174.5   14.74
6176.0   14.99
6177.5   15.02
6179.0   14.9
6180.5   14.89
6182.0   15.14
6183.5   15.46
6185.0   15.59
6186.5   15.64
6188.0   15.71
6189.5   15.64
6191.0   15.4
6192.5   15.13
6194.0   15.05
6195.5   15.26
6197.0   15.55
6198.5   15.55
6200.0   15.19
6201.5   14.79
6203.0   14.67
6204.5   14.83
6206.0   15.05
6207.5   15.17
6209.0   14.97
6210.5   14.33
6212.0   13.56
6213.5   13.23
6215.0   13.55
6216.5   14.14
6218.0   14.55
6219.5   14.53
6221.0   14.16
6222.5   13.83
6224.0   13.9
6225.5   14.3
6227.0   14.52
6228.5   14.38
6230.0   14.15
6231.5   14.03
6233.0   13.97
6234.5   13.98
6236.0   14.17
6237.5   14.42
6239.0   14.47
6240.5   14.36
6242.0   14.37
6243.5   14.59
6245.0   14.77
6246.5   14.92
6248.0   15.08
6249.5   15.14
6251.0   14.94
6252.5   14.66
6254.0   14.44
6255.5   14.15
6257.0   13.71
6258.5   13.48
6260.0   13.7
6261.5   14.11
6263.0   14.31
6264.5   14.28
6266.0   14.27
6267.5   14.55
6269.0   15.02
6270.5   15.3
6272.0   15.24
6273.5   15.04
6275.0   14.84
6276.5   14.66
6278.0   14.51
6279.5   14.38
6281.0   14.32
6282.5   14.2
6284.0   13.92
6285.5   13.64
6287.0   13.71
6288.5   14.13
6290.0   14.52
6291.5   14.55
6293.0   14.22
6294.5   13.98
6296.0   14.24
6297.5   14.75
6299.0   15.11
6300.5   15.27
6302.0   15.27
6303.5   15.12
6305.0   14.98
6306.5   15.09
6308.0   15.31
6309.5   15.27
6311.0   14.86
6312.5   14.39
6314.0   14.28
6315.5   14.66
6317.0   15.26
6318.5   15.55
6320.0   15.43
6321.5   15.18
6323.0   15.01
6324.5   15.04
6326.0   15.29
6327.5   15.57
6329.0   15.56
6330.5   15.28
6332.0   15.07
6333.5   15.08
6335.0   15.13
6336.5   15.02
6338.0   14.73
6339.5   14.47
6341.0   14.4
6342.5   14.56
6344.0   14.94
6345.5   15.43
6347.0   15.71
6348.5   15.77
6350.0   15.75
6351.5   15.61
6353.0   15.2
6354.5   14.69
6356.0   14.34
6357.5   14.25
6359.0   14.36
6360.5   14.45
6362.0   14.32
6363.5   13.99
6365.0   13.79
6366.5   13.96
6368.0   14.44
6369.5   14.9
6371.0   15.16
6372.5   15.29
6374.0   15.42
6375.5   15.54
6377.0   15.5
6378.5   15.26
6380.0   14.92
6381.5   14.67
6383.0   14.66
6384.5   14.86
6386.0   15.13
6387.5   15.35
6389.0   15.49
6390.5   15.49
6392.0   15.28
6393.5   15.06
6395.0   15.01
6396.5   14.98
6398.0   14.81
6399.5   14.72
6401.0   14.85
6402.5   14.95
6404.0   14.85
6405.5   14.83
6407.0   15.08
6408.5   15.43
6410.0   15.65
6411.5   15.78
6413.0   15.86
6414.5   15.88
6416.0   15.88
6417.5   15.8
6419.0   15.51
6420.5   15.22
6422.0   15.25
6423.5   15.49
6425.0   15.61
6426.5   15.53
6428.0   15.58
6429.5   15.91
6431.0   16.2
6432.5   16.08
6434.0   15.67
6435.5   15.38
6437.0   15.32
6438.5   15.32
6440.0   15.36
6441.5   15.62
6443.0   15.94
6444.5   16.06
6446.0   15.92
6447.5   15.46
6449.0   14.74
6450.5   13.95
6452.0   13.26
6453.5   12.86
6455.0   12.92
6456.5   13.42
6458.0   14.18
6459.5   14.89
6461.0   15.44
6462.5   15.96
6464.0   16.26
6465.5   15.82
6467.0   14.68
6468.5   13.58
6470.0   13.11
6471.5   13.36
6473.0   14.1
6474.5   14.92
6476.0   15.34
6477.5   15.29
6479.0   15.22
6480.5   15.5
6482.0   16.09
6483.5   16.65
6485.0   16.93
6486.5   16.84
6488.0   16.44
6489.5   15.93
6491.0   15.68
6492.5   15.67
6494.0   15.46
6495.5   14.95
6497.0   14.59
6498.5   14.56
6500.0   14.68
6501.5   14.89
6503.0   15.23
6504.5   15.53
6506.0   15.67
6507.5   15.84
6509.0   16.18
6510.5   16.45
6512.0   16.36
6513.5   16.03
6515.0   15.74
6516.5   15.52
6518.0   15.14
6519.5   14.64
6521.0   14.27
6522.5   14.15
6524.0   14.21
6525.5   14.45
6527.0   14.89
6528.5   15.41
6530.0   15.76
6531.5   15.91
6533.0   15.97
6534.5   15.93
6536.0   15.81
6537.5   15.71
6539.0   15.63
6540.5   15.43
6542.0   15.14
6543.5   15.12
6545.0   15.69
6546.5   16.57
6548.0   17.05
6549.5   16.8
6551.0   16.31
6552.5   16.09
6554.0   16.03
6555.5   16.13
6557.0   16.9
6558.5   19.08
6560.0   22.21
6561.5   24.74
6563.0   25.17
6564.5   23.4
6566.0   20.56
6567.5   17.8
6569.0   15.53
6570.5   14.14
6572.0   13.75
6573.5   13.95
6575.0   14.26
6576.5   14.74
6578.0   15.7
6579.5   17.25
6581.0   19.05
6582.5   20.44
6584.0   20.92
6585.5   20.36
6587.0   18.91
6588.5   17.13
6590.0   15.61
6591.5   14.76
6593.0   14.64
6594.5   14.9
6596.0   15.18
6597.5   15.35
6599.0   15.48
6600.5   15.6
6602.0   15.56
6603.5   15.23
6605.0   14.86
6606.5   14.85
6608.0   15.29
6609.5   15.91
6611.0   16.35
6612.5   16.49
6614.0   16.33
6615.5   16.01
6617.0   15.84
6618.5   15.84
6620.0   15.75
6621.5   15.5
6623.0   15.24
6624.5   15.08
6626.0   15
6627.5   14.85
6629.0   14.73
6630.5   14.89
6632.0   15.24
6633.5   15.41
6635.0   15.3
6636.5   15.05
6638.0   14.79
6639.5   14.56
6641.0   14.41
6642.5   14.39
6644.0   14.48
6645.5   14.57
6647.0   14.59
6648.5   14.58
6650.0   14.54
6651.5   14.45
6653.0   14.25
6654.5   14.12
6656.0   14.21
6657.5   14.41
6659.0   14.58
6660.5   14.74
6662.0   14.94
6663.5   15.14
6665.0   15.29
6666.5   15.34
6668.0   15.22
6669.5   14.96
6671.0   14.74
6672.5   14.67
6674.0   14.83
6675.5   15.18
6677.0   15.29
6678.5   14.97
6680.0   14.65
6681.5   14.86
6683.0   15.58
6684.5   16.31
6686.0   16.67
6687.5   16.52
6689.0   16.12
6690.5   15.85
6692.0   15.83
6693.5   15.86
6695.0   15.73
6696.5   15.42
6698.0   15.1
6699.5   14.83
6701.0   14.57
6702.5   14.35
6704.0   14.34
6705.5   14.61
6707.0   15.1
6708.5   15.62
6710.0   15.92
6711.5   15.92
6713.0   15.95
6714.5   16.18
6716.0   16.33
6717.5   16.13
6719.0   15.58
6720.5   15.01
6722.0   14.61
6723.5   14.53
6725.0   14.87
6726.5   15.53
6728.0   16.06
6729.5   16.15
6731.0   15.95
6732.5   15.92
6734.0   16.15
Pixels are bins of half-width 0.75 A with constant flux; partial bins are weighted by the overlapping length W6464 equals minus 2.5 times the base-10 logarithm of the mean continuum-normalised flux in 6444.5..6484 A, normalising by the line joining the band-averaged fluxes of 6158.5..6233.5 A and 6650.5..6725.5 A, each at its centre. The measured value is 0.01 mag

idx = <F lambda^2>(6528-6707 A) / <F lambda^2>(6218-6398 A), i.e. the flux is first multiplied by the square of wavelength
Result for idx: 1.19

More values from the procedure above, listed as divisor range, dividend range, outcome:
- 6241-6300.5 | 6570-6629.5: 1.22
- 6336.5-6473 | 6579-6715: 1.11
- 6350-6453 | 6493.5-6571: 1.13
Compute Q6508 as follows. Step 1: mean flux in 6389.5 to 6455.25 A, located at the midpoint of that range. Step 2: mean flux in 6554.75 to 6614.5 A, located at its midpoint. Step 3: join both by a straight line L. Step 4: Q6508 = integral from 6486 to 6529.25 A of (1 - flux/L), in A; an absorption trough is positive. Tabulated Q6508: 2.3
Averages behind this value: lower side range 15.3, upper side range 17.1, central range 15.4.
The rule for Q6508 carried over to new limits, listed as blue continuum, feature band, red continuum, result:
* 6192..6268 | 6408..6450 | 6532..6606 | 0.7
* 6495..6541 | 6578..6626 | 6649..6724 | -3.2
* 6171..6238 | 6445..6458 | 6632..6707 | 0.7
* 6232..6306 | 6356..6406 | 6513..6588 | 1.8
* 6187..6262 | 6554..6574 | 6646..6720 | -4.9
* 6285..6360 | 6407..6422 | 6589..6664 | -0.7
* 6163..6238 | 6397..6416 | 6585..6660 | -0.4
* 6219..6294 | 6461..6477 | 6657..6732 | 0.1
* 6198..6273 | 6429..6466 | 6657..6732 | -0.6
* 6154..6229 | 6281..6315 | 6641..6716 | 0.2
